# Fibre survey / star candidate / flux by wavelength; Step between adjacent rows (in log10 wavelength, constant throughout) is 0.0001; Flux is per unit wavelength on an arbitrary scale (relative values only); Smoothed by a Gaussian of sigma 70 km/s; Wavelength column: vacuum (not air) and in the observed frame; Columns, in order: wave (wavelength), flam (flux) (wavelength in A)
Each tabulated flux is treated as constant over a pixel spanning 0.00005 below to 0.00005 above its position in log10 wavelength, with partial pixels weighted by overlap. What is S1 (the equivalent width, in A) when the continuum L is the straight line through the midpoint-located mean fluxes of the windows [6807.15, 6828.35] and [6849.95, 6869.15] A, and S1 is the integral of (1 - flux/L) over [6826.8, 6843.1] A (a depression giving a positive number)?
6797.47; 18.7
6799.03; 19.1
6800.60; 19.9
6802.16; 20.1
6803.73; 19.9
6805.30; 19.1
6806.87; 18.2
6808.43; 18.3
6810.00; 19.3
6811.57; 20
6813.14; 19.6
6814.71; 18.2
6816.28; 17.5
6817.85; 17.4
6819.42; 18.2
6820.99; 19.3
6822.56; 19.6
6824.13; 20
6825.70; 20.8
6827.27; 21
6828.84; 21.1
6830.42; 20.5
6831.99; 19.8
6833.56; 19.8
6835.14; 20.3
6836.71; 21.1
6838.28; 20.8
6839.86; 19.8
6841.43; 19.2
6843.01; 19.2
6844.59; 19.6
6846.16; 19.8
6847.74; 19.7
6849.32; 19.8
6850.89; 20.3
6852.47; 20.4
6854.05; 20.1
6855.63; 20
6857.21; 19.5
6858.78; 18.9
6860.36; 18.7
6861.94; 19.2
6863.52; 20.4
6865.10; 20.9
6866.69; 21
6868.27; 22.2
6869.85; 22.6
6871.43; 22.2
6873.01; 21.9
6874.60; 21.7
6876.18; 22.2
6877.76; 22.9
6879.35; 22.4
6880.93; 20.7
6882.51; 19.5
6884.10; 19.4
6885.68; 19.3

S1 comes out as -0.6 A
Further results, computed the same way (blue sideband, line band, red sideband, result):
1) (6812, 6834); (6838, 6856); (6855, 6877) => 0.3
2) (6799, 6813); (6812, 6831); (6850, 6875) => 0.2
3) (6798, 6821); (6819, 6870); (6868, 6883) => 0.9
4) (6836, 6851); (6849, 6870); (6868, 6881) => 0.8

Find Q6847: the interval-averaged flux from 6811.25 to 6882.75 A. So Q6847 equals 20.2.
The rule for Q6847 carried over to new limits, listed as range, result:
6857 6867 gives 19.8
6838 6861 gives 19.7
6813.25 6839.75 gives 19.7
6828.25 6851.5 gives 20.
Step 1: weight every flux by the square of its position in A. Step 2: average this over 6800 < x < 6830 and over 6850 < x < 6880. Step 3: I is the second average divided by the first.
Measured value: 1.1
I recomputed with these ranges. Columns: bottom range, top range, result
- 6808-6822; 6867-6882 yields 1.20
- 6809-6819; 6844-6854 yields 1.08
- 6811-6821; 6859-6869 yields 1.11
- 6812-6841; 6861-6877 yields 1.10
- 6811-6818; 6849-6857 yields 1.09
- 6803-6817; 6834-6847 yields 1.07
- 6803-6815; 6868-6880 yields 1.19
